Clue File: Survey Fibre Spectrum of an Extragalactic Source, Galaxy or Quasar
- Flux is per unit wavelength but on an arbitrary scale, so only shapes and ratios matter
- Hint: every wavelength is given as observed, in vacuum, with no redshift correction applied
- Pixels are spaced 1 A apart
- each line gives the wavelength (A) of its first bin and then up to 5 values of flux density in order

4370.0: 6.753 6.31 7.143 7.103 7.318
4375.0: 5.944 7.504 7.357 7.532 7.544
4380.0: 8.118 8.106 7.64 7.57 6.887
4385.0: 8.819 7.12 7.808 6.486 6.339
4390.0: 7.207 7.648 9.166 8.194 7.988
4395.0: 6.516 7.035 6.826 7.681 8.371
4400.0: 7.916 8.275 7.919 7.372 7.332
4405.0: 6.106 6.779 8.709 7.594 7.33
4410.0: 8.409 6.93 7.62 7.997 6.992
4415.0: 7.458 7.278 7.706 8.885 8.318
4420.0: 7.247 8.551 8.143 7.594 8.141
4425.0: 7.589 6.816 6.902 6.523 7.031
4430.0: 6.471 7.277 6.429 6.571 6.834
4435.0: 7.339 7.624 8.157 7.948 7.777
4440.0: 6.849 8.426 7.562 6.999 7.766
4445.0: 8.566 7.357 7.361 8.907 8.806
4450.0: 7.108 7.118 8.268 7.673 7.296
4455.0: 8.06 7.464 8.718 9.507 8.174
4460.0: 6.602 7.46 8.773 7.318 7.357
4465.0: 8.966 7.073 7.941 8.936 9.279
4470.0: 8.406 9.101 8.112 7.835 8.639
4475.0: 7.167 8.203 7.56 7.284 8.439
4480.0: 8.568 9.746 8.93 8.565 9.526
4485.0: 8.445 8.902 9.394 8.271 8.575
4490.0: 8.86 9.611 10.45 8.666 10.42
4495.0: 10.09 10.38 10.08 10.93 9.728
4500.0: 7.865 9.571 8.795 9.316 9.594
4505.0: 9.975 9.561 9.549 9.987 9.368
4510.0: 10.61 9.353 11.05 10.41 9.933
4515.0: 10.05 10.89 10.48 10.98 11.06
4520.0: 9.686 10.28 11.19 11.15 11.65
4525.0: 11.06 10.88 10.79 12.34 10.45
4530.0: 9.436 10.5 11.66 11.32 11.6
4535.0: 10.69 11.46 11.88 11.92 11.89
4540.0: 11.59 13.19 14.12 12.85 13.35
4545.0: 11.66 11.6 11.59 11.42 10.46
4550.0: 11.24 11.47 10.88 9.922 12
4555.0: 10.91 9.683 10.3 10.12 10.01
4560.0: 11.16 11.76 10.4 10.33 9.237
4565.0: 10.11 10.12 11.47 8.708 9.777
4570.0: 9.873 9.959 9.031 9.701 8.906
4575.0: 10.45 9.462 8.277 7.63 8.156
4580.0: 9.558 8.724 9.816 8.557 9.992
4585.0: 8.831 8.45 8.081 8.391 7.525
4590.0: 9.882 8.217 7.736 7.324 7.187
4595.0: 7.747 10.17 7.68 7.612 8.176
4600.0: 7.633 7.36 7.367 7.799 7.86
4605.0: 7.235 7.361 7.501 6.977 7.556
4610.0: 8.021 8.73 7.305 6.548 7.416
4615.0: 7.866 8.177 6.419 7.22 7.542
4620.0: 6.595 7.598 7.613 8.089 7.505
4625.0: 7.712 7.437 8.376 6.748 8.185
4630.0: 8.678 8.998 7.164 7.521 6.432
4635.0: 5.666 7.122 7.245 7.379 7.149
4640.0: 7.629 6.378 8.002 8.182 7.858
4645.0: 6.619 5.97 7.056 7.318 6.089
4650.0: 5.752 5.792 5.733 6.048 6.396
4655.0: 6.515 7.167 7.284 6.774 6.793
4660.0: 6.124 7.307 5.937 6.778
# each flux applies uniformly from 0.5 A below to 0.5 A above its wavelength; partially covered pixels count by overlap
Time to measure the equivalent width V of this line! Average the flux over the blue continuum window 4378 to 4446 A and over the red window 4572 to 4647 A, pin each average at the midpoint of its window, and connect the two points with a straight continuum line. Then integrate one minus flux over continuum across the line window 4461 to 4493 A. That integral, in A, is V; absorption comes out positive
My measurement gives -3.6 A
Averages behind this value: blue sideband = 7.54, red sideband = 7.87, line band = 8.51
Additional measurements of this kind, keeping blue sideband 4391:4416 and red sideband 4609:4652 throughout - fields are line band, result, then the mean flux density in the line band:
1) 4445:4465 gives -1.0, 7.9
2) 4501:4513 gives -3.7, 9.76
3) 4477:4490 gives -2.1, 8.68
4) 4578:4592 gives -2.6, 8.7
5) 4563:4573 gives -3.3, 9.83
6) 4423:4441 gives 0.8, 7.24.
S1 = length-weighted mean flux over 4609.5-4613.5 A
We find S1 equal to 7.65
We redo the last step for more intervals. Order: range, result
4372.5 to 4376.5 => 6.97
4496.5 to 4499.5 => 10.2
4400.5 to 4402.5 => 8.1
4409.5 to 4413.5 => 7.74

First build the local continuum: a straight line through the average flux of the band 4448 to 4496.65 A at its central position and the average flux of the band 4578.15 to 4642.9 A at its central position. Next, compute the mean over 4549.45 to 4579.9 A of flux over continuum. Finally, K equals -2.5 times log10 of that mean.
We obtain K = -0.24 mag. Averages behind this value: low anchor 8.47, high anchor 7.8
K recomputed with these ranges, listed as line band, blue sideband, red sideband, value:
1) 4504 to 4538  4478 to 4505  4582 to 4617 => -0.194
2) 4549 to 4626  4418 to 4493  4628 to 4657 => -0.197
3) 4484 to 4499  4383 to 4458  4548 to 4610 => -0.151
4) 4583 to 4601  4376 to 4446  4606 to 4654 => -0.134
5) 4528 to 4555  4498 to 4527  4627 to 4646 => -0.211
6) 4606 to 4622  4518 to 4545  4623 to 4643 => 0.109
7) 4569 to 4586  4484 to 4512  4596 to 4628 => -0.126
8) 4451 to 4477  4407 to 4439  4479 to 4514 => 0.071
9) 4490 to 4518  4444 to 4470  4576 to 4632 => -0.230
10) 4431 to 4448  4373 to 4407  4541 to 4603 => 0.080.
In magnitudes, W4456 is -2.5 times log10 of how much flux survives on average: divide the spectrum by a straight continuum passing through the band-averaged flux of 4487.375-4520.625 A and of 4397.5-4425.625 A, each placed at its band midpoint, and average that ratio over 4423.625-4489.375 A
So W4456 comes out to 0.11 mag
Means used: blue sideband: 7.72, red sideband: 9.82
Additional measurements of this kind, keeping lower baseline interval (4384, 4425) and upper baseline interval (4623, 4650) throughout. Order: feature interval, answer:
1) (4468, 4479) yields -0.092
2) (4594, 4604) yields -0.078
